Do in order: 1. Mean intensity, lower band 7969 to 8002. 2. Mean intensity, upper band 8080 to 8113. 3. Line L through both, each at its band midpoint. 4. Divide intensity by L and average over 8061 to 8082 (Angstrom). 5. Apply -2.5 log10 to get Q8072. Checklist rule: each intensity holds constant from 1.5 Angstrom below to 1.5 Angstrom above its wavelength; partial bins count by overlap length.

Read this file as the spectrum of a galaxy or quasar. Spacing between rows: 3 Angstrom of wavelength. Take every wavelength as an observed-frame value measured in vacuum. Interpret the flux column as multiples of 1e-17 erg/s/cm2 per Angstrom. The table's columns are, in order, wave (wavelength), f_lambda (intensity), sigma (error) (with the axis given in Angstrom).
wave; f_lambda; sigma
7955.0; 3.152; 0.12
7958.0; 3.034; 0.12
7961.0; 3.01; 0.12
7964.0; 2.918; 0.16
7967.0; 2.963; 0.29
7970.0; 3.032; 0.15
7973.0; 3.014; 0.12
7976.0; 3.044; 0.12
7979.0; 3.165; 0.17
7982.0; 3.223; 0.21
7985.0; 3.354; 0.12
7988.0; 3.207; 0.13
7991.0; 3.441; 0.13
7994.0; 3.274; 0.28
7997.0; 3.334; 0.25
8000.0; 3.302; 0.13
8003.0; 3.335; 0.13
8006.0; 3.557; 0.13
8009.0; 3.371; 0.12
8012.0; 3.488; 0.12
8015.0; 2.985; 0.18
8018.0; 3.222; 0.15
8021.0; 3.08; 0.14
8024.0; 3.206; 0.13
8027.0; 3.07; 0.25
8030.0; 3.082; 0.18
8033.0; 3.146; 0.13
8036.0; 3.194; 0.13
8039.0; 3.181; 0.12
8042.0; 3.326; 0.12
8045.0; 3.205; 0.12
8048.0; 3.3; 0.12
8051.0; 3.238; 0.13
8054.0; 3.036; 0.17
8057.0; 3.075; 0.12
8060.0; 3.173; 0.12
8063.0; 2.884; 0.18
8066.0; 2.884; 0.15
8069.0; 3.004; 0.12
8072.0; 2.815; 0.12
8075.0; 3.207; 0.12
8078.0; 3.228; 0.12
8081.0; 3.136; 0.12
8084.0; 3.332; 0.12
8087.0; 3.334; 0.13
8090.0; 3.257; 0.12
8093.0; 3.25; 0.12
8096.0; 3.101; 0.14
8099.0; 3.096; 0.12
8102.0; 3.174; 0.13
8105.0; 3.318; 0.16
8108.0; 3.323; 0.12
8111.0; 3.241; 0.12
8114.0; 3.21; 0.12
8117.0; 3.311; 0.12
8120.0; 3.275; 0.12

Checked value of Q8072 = 0.07 mag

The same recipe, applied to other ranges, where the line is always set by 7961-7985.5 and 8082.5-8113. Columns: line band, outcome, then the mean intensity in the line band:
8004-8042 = -0.03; 3.22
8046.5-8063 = 0.02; 3.14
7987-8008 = -0.08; 3.35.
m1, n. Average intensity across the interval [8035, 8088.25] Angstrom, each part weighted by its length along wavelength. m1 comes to 3.14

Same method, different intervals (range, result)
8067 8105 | 3.16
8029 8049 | 3.21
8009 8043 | 3.19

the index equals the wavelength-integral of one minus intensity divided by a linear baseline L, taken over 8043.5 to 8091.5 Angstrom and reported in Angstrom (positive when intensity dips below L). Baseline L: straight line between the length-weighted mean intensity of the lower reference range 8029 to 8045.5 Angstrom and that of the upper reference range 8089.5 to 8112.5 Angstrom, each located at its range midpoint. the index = 1.1 Angstrom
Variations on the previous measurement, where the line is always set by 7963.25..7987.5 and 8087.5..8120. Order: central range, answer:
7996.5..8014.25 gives -1.4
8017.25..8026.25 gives 0.0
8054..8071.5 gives 1.1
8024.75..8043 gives 0.0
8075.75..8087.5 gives -0.1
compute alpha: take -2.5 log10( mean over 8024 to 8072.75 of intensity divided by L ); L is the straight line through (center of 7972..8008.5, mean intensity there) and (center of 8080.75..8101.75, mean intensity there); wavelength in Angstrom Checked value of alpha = 0.05 mag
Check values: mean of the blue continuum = 3.28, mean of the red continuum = 3.22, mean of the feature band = 3.11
